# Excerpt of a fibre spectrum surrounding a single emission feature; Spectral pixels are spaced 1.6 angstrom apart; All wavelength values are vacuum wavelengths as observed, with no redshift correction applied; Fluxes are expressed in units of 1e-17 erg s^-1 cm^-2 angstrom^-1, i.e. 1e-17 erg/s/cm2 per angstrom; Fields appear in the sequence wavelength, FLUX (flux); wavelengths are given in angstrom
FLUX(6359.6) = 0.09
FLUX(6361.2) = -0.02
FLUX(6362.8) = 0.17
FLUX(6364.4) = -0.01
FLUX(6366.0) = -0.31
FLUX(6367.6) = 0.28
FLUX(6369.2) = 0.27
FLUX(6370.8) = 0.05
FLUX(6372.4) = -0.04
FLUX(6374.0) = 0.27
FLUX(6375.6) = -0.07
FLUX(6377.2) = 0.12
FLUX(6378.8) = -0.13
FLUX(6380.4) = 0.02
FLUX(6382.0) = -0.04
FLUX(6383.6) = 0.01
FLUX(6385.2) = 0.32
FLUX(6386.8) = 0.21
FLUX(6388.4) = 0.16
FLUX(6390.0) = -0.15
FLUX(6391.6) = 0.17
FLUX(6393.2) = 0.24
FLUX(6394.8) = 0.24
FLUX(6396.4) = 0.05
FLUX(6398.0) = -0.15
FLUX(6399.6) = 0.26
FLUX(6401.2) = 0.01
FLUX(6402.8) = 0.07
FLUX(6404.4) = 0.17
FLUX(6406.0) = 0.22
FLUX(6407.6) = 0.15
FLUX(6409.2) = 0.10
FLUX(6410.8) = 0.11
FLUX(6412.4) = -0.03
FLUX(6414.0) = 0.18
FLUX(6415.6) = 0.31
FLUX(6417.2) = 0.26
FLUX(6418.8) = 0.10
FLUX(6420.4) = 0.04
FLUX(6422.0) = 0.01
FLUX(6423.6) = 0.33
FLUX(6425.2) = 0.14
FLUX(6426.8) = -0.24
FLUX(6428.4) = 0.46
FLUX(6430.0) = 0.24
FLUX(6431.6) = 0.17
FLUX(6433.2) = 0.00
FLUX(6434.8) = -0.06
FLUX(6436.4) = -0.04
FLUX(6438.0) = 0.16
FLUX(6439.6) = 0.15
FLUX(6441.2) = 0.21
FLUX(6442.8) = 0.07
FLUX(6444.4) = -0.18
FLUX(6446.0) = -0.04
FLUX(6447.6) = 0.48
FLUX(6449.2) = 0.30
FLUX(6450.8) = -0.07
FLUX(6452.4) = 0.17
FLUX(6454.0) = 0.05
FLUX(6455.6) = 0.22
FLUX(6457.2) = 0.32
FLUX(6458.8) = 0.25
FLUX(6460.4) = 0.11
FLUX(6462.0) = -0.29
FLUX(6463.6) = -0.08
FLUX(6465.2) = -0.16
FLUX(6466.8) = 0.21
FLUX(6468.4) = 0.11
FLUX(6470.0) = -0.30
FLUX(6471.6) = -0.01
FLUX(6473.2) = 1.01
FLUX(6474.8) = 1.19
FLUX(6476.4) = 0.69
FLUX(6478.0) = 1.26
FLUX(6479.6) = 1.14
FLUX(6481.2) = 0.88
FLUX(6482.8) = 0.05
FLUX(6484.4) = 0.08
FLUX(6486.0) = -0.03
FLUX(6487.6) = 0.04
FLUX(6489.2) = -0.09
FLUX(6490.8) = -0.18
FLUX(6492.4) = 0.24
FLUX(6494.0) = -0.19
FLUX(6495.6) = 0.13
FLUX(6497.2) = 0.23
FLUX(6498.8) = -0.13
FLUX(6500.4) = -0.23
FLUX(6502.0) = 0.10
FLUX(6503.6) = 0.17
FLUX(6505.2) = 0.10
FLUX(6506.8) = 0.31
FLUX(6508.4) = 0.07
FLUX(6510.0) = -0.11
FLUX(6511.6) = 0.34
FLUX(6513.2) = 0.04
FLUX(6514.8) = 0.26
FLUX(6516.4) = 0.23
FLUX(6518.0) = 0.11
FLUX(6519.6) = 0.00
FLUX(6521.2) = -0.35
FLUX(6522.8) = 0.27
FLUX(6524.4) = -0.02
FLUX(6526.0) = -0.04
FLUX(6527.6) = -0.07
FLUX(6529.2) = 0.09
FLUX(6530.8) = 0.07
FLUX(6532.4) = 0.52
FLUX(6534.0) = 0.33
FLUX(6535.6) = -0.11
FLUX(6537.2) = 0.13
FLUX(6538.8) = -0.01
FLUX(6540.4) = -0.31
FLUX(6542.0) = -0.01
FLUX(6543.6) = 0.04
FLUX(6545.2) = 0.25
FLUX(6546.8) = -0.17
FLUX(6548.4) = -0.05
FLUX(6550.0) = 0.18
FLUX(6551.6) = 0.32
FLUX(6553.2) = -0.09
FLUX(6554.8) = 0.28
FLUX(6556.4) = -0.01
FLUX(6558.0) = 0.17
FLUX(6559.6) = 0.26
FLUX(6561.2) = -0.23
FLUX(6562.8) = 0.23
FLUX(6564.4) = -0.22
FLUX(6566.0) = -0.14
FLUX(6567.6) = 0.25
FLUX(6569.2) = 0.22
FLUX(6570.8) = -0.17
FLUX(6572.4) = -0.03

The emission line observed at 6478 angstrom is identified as [O II] 3727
